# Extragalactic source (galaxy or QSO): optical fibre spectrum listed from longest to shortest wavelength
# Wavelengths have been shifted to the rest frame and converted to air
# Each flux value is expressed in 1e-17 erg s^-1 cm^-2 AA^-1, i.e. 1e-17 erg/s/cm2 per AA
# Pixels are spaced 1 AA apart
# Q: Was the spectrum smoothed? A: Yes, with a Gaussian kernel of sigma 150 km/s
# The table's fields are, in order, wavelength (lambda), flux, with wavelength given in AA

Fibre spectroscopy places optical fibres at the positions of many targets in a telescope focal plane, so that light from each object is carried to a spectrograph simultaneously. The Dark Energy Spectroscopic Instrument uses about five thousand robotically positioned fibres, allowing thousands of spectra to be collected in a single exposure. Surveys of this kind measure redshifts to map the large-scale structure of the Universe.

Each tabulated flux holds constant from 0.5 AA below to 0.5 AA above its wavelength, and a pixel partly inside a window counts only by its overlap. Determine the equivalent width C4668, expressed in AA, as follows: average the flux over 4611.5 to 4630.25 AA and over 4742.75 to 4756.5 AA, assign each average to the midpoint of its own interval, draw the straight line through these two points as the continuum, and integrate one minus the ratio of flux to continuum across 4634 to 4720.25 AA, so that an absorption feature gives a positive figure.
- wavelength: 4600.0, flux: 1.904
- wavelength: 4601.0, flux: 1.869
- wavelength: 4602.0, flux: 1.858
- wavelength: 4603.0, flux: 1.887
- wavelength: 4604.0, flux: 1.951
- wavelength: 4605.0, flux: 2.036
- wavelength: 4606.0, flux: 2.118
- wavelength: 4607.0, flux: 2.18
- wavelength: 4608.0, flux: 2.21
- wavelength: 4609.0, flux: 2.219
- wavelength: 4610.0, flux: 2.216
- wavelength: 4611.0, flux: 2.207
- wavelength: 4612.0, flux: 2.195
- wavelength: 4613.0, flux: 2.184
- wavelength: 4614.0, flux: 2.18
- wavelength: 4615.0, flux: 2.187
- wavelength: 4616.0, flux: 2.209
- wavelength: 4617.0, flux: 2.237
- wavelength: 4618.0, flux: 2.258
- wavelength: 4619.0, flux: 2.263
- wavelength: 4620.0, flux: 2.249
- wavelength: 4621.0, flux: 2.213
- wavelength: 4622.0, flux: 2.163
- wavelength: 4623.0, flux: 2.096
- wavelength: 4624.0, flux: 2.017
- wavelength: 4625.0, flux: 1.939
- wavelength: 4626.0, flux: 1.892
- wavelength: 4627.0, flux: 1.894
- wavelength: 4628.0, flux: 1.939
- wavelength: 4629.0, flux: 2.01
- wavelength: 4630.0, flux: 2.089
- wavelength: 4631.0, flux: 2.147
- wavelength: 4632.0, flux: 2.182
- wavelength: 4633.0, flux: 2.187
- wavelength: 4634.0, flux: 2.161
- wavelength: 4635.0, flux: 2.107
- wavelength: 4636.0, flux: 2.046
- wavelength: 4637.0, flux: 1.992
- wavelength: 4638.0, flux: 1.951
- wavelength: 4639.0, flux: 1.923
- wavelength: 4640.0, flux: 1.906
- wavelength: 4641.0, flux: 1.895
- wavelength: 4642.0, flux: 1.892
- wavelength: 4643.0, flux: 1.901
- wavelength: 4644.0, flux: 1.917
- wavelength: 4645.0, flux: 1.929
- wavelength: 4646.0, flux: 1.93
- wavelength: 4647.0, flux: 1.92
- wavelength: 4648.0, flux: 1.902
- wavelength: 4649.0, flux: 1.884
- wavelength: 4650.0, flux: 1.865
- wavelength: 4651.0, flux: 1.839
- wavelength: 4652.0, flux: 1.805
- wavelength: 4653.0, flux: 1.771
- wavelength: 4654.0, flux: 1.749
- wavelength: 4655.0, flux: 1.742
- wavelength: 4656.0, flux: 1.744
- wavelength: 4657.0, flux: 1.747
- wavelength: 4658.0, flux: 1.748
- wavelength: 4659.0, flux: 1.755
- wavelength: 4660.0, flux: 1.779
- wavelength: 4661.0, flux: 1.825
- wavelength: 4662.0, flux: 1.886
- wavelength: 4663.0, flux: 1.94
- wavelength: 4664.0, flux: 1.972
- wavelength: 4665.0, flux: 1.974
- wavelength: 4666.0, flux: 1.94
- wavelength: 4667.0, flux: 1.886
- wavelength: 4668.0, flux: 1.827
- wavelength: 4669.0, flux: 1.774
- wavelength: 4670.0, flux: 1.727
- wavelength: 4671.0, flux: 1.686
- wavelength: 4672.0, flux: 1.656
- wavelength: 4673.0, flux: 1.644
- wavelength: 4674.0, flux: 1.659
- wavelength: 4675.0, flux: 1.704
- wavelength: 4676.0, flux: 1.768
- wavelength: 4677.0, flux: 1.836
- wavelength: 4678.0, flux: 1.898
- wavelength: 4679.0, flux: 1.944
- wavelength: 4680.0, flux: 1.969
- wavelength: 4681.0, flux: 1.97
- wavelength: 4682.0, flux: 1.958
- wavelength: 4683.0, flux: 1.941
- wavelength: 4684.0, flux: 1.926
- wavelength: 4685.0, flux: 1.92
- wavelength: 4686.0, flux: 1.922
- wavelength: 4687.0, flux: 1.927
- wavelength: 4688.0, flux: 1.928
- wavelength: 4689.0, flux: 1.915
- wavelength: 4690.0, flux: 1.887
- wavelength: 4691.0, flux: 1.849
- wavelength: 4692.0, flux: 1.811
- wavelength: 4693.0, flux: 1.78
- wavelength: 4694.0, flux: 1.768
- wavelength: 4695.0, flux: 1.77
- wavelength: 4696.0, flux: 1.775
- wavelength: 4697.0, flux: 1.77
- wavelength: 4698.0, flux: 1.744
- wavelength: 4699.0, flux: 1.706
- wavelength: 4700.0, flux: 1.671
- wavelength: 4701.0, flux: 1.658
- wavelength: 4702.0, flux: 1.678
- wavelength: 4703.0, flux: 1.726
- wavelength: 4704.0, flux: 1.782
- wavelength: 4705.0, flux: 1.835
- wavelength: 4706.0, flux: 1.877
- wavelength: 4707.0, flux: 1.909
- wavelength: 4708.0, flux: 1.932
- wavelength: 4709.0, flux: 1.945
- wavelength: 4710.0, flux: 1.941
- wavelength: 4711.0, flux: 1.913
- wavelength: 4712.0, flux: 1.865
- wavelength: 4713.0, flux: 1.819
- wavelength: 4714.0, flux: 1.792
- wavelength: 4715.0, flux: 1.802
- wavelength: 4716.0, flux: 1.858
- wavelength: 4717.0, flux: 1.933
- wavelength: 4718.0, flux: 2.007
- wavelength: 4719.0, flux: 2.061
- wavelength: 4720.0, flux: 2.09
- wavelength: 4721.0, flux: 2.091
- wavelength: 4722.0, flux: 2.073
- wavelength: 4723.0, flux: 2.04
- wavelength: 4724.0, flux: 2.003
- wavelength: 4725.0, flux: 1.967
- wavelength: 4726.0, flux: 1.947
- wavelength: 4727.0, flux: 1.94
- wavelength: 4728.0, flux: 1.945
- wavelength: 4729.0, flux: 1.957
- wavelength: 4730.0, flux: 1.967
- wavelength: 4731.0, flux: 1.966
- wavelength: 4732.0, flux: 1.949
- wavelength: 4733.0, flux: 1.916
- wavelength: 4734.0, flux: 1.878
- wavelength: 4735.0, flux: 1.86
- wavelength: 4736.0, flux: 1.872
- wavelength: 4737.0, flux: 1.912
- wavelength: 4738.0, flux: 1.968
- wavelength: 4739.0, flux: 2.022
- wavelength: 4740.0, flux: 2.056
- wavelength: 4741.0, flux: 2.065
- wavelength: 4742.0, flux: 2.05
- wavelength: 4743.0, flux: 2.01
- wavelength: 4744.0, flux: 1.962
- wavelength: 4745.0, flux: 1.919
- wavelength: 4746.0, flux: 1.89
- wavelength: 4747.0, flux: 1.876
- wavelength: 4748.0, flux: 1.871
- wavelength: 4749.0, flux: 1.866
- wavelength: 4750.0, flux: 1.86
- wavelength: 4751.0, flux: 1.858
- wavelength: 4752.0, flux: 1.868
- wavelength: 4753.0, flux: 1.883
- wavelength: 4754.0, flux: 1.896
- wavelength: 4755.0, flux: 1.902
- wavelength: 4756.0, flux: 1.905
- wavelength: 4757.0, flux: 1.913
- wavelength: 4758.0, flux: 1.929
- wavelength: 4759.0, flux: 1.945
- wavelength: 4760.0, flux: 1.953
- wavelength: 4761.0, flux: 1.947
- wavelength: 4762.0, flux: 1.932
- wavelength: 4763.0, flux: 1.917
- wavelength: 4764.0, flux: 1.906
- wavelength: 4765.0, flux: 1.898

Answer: 7.0 AA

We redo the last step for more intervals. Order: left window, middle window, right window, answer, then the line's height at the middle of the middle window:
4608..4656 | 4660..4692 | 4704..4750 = 2.1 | 1.99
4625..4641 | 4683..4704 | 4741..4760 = 1.7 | 1.97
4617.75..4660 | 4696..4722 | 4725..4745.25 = 1.3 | 1.96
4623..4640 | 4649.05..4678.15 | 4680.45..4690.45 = 2.5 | 1.97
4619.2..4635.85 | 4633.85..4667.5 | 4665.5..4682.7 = 1.1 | 1.95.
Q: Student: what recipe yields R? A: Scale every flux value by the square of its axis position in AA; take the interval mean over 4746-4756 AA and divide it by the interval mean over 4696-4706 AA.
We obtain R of 1.1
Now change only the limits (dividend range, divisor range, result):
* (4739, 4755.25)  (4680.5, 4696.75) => 1.05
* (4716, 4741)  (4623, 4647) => 1.03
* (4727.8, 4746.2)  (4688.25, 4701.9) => 1.12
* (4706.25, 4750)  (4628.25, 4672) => 1.06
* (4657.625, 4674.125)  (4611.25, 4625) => 0.85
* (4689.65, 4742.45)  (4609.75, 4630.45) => 0.93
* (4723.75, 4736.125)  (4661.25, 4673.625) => 1.09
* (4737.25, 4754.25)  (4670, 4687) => 1.08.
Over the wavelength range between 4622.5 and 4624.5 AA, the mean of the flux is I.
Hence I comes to 2.06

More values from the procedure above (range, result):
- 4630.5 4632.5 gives 2.16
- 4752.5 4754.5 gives 1.89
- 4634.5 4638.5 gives 2.02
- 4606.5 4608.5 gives 2.2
